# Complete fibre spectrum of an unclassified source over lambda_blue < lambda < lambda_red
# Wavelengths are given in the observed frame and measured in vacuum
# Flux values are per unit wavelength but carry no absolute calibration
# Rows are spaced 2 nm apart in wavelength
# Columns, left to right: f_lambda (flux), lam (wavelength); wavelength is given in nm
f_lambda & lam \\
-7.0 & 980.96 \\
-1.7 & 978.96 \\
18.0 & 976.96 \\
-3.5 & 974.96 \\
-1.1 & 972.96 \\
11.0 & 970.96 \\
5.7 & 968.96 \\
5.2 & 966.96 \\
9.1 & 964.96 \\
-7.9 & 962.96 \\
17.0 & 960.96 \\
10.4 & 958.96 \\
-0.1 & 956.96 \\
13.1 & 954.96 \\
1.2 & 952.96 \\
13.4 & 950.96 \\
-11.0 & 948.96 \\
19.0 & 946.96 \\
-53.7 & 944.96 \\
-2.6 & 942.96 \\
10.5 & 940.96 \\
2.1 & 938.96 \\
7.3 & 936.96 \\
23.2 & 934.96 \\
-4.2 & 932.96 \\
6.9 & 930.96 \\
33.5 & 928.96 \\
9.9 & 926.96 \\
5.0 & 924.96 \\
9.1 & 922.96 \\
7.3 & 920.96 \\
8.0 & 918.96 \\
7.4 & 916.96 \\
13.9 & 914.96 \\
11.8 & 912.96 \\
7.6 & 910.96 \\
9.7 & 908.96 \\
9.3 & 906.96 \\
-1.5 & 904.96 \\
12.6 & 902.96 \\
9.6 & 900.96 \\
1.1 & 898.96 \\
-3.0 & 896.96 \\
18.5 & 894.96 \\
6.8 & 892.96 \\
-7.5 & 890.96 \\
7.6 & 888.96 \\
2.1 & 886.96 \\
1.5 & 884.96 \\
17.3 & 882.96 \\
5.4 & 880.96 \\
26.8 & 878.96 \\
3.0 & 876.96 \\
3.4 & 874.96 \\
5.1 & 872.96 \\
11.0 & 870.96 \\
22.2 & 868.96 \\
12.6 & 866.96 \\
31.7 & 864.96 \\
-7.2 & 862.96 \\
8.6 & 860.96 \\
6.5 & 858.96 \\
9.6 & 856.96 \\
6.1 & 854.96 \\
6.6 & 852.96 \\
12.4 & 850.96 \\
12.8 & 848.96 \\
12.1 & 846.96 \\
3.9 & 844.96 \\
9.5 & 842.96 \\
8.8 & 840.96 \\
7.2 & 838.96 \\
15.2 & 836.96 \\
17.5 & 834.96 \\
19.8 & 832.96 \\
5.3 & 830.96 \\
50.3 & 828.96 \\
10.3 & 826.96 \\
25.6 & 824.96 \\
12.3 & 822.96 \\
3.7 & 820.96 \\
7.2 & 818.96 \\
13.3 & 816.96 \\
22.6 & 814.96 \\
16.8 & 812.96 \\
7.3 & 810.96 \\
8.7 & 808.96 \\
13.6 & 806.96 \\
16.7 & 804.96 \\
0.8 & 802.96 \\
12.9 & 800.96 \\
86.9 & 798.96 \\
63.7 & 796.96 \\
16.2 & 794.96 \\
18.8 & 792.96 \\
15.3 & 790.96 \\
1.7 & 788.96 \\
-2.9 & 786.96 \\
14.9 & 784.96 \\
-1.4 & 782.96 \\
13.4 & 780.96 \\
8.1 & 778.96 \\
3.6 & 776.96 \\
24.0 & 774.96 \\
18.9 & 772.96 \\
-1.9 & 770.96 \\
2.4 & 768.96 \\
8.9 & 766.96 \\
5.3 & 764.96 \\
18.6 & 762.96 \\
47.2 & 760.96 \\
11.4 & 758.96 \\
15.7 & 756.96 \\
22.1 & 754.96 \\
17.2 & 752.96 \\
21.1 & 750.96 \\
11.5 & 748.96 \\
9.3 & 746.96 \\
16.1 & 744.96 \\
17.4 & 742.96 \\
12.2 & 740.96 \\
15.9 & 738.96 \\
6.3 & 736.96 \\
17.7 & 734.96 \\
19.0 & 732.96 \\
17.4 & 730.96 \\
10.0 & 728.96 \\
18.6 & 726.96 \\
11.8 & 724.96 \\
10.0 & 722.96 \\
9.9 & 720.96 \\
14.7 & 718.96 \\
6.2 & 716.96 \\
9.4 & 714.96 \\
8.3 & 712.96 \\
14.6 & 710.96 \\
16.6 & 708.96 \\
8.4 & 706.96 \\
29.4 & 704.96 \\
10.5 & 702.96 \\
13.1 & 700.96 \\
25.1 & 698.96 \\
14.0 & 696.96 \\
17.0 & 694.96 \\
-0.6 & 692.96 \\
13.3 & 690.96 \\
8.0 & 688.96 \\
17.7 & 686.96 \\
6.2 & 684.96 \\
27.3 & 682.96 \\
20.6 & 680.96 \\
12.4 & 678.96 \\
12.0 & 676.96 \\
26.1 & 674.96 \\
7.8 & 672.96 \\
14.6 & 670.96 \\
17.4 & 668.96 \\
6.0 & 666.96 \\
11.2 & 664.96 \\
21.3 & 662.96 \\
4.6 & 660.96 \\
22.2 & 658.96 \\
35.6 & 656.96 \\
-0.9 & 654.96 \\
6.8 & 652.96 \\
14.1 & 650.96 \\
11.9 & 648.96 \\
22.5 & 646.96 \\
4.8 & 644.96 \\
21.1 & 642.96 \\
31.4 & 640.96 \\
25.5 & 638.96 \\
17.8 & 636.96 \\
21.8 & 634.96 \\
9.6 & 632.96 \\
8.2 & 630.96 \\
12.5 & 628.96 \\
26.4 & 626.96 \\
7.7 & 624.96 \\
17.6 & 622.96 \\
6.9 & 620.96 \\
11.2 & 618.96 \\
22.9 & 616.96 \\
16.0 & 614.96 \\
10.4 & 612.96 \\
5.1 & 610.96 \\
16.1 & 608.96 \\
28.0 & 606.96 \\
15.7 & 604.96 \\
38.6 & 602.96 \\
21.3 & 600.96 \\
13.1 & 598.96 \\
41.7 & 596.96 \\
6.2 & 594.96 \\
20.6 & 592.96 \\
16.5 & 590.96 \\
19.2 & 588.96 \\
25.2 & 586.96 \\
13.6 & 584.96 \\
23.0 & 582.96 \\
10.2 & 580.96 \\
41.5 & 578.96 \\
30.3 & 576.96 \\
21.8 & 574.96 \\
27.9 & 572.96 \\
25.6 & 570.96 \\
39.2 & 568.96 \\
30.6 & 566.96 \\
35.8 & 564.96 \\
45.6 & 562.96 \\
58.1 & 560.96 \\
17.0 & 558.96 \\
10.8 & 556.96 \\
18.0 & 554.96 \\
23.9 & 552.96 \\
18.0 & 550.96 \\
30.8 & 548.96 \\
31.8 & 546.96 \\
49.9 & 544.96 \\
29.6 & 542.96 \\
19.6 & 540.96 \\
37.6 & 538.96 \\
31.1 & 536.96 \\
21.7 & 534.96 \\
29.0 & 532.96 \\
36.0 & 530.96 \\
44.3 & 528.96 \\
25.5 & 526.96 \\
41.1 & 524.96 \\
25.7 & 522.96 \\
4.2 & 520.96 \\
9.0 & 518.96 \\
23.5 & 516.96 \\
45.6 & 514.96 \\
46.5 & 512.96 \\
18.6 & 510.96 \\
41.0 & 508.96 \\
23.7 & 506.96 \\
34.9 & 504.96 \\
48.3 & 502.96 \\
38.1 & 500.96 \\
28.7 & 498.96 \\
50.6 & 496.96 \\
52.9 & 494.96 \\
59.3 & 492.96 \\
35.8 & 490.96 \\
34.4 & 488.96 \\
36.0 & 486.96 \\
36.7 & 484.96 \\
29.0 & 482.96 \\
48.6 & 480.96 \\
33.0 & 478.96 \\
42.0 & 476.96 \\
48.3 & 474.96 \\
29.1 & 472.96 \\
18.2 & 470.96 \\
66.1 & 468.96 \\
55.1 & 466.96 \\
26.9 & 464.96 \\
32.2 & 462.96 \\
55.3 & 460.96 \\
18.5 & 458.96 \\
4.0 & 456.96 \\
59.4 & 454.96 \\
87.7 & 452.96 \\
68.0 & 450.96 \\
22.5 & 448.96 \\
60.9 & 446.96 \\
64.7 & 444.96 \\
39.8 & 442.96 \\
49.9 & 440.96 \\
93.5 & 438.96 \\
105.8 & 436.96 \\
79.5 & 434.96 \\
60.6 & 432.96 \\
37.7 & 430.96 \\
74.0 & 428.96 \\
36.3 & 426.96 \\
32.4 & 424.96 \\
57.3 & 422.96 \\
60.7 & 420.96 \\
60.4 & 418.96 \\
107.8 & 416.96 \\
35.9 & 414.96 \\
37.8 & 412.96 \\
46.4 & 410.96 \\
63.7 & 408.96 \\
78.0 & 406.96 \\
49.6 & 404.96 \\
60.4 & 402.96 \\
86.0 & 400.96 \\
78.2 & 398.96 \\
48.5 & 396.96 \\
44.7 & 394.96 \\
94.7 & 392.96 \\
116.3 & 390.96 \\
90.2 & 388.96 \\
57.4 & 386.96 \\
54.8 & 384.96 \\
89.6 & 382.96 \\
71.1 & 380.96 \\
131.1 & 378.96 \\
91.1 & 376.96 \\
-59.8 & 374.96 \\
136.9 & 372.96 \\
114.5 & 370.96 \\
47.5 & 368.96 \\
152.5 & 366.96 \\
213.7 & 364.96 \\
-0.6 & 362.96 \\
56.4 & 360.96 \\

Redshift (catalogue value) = 1.140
